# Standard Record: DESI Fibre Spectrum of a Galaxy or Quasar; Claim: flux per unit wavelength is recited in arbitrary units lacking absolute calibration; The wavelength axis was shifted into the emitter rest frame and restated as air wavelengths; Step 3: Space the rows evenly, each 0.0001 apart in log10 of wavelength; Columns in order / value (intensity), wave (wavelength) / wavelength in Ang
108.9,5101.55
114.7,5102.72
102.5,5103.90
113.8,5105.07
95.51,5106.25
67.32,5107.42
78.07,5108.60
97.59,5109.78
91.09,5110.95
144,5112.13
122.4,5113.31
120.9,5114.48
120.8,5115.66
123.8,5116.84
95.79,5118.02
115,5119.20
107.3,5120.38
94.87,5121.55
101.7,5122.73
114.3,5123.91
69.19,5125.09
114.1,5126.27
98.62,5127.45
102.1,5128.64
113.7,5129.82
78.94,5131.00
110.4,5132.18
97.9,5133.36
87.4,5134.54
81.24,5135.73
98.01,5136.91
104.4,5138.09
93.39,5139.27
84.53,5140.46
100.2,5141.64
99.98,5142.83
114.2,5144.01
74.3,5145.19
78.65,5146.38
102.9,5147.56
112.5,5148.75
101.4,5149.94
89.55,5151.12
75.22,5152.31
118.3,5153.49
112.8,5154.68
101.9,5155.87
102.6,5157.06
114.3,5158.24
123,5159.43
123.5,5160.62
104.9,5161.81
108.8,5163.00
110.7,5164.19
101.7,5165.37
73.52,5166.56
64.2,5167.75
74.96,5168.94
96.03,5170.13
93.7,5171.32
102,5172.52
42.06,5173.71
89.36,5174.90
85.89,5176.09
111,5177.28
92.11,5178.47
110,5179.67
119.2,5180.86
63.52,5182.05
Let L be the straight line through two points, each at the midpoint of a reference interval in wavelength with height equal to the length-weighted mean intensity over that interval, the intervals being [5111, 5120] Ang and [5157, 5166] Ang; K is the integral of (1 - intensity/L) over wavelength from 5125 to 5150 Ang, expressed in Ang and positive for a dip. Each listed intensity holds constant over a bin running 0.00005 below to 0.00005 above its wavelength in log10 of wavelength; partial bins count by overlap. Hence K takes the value 3.99 Ang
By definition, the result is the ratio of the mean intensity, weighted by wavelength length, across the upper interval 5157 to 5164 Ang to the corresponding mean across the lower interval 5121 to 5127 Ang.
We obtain 1.1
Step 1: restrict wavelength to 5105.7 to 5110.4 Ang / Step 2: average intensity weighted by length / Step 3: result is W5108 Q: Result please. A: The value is 84.7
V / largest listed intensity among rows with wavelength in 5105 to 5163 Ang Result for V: 144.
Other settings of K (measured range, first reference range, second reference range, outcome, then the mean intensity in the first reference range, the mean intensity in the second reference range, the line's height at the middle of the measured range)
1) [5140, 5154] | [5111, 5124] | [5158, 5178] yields 0.92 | 114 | 94.9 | 103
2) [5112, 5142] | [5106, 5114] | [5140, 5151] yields -1.44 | 100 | 96.4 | 98.3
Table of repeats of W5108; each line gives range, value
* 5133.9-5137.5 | 89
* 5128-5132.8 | 101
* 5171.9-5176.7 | 79.9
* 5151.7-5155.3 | 102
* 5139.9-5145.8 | 94.7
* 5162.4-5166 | 107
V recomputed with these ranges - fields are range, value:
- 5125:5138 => 114.1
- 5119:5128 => 115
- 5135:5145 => 114.2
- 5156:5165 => 123.5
